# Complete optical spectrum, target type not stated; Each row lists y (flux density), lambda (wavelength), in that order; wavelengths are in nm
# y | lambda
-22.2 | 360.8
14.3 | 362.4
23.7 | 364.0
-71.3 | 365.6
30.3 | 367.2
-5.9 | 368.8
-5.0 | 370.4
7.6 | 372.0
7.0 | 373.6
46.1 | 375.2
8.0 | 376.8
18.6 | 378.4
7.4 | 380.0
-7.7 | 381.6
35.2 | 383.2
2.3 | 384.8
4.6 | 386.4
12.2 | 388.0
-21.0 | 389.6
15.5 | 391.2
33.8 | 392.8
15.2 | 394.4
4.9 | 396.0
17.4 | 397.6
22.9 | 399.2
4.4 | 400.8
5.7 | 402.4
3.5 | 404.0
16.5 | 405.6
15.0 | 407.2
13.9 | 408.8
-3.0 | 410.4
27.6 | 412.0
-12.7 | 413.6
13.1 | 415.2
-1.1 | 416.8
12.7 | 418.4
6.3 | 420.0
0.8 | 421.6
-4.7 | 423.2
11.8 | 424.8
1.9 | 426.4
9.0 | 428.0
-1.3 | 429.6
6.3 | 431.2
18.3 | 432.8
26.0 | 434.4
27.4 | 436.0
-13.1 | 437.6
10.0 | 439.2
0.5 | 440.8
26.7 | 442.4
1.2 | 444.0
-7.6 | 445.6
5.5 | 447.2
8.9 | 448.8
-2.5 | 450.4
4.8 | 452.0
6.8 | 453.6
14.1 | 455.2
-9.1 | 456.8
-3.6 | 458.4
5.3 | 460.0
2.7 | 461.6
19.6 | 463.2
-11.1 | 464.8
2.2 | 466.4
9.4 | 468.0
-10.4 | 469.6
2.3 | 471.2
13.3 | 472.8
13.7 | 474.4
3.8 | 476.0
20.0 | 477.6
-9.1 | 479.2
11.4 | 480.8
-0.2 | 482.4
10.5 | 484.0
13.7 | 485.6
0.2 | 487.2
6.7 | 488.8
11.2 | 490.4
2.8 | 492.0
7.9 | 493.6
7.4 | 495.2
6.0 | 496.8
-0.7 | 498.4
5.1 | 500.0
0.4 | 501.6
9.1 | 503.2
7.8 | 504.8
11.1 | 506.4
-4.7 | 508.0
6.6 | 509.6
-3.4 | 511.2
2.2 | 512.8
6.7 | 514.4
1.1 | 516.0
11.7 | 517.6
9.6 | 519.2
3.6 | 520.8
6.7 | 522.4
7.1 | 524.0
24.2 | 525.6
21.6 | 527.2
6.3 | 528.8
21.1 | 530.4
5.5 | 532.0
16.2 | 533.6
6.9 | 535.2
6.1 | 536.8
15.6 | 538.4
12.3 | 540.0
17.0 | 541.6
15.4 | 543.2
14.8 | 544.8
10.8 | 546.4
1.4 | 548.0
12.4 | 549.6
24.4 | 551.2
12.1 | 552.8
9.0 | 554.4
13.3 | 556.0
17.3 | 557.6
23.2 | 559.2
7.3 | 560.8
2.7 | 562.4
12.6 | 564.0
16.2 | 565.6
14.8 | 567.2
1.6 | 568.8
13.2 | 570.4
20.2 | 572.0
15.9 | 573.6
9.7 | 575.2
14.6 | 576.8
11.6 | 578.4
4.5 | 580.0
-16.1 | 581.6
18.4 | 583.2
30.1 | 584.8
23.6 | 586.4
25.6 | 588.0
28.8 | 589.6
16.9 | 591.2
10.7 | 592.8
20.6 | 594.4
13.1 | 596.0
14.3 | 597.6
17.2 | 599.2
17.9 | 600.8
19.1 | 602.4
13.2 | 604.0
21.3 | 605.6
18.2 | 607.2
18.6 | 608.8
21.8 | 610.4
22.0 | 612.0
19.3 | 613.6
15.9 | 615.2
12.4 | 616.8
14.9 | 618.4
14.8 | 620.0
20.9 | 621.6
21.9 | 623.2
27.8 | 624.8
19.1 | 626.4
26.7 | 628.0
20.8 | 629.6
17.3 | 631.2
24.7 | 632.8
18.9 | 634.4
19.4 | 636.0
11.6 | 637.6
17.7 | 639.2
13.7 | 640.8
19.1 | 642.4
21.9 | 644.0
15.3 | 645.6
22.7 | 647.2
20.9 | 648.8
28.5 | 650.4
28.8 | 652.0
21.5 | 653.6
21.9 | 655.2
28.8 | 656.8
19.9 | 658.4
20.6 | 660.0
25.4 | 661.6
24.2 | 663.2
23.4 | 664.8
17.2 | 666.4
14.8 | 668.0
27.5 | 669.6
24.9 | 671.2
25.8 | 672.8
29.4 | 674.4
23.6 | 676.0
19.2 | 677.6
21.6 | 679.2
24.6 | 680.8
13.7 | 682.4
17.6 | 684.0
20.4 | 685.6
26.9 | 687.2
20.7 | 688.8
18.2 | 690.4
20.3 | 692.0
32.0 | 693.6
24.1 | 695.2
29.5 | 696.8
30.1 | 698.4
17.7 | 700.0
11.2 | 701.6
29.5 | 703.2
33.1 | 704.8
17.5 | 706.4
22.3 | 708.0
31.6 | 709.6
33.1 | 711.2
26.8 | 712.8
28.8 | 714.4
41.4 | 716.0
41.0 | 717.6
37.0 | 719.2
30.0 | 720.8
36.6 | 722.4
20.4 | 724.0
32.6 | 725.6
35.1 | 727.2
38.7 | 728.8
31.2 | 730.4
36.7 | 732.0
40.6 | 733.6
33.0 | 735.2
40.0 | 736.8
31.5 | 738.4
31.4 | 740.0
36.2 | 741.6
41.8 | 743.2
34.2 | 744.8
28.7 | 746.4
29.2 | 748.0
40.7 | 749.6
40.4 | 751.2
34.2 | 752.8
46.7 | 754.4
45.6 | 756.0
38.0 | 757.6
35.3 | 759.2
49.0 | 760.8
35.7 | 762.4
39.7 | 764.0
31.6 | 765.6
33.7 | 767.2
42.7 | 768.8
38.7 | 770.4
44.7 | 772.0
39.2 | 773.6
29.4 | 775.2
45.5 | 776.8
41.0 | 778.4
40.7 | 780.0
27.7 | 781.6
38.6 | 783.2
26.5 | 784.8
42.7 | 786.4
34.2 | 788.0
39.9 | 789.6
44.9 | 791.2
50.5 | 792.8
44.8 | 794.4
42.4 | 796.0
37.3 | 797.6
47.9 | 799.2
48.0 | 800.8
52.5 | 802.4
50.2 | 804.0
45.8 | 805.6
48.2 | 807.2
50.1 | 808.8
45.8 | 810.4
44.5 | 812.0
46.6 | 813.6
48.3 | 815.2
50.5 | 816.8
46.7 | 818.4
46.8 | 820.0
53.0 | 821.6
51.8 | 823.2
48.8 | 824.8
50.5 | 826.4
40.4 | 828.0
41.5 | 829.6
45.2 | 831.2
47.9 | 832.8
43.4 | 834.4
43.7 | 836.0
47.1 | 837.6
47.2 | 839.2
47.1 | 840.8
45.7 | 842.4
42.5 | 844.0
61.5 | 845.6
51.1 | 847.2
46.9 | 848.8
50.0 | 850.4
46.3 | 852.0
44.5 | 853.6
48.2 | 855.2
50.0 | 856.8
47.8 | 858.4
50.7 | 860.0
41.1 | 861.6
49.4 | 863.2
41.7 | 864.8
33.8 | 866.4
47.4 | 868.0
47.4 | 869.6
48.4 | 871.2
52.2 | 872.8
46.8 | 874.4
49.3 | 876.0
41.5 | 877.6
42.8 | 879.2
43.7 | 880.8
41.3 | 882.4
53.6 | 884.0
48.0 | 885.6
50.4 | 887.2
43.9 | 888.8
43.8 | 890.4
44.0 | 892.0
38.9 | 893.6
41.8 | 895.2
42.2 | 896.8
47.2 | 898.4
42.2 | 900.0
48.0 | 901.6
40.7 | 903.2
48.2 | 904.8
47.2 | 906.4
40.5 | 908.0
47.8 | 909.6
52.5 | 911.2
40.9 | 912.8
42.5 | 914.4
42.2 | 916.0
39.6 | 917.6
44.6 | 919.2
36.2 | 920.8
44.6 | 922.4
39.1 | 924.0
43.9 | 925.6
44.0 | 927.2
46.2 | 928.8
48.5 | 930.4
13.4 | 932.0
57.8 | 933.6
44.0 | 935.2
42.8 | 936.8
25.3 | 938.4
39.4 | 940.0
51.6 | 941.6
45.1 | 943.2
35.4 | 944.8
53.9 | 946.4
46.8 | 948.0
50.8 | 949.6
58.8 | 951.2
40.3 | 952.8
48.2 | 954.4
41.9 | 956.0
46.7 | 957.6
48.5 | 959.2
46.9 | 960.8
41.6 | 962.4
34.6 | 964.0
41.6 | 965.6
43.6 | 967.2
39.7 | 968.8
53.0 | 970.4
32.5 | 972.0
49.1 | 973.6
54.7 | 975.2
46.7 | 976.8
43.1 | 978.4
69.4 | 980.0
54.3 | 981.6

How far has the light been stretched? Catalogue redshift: 0.781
